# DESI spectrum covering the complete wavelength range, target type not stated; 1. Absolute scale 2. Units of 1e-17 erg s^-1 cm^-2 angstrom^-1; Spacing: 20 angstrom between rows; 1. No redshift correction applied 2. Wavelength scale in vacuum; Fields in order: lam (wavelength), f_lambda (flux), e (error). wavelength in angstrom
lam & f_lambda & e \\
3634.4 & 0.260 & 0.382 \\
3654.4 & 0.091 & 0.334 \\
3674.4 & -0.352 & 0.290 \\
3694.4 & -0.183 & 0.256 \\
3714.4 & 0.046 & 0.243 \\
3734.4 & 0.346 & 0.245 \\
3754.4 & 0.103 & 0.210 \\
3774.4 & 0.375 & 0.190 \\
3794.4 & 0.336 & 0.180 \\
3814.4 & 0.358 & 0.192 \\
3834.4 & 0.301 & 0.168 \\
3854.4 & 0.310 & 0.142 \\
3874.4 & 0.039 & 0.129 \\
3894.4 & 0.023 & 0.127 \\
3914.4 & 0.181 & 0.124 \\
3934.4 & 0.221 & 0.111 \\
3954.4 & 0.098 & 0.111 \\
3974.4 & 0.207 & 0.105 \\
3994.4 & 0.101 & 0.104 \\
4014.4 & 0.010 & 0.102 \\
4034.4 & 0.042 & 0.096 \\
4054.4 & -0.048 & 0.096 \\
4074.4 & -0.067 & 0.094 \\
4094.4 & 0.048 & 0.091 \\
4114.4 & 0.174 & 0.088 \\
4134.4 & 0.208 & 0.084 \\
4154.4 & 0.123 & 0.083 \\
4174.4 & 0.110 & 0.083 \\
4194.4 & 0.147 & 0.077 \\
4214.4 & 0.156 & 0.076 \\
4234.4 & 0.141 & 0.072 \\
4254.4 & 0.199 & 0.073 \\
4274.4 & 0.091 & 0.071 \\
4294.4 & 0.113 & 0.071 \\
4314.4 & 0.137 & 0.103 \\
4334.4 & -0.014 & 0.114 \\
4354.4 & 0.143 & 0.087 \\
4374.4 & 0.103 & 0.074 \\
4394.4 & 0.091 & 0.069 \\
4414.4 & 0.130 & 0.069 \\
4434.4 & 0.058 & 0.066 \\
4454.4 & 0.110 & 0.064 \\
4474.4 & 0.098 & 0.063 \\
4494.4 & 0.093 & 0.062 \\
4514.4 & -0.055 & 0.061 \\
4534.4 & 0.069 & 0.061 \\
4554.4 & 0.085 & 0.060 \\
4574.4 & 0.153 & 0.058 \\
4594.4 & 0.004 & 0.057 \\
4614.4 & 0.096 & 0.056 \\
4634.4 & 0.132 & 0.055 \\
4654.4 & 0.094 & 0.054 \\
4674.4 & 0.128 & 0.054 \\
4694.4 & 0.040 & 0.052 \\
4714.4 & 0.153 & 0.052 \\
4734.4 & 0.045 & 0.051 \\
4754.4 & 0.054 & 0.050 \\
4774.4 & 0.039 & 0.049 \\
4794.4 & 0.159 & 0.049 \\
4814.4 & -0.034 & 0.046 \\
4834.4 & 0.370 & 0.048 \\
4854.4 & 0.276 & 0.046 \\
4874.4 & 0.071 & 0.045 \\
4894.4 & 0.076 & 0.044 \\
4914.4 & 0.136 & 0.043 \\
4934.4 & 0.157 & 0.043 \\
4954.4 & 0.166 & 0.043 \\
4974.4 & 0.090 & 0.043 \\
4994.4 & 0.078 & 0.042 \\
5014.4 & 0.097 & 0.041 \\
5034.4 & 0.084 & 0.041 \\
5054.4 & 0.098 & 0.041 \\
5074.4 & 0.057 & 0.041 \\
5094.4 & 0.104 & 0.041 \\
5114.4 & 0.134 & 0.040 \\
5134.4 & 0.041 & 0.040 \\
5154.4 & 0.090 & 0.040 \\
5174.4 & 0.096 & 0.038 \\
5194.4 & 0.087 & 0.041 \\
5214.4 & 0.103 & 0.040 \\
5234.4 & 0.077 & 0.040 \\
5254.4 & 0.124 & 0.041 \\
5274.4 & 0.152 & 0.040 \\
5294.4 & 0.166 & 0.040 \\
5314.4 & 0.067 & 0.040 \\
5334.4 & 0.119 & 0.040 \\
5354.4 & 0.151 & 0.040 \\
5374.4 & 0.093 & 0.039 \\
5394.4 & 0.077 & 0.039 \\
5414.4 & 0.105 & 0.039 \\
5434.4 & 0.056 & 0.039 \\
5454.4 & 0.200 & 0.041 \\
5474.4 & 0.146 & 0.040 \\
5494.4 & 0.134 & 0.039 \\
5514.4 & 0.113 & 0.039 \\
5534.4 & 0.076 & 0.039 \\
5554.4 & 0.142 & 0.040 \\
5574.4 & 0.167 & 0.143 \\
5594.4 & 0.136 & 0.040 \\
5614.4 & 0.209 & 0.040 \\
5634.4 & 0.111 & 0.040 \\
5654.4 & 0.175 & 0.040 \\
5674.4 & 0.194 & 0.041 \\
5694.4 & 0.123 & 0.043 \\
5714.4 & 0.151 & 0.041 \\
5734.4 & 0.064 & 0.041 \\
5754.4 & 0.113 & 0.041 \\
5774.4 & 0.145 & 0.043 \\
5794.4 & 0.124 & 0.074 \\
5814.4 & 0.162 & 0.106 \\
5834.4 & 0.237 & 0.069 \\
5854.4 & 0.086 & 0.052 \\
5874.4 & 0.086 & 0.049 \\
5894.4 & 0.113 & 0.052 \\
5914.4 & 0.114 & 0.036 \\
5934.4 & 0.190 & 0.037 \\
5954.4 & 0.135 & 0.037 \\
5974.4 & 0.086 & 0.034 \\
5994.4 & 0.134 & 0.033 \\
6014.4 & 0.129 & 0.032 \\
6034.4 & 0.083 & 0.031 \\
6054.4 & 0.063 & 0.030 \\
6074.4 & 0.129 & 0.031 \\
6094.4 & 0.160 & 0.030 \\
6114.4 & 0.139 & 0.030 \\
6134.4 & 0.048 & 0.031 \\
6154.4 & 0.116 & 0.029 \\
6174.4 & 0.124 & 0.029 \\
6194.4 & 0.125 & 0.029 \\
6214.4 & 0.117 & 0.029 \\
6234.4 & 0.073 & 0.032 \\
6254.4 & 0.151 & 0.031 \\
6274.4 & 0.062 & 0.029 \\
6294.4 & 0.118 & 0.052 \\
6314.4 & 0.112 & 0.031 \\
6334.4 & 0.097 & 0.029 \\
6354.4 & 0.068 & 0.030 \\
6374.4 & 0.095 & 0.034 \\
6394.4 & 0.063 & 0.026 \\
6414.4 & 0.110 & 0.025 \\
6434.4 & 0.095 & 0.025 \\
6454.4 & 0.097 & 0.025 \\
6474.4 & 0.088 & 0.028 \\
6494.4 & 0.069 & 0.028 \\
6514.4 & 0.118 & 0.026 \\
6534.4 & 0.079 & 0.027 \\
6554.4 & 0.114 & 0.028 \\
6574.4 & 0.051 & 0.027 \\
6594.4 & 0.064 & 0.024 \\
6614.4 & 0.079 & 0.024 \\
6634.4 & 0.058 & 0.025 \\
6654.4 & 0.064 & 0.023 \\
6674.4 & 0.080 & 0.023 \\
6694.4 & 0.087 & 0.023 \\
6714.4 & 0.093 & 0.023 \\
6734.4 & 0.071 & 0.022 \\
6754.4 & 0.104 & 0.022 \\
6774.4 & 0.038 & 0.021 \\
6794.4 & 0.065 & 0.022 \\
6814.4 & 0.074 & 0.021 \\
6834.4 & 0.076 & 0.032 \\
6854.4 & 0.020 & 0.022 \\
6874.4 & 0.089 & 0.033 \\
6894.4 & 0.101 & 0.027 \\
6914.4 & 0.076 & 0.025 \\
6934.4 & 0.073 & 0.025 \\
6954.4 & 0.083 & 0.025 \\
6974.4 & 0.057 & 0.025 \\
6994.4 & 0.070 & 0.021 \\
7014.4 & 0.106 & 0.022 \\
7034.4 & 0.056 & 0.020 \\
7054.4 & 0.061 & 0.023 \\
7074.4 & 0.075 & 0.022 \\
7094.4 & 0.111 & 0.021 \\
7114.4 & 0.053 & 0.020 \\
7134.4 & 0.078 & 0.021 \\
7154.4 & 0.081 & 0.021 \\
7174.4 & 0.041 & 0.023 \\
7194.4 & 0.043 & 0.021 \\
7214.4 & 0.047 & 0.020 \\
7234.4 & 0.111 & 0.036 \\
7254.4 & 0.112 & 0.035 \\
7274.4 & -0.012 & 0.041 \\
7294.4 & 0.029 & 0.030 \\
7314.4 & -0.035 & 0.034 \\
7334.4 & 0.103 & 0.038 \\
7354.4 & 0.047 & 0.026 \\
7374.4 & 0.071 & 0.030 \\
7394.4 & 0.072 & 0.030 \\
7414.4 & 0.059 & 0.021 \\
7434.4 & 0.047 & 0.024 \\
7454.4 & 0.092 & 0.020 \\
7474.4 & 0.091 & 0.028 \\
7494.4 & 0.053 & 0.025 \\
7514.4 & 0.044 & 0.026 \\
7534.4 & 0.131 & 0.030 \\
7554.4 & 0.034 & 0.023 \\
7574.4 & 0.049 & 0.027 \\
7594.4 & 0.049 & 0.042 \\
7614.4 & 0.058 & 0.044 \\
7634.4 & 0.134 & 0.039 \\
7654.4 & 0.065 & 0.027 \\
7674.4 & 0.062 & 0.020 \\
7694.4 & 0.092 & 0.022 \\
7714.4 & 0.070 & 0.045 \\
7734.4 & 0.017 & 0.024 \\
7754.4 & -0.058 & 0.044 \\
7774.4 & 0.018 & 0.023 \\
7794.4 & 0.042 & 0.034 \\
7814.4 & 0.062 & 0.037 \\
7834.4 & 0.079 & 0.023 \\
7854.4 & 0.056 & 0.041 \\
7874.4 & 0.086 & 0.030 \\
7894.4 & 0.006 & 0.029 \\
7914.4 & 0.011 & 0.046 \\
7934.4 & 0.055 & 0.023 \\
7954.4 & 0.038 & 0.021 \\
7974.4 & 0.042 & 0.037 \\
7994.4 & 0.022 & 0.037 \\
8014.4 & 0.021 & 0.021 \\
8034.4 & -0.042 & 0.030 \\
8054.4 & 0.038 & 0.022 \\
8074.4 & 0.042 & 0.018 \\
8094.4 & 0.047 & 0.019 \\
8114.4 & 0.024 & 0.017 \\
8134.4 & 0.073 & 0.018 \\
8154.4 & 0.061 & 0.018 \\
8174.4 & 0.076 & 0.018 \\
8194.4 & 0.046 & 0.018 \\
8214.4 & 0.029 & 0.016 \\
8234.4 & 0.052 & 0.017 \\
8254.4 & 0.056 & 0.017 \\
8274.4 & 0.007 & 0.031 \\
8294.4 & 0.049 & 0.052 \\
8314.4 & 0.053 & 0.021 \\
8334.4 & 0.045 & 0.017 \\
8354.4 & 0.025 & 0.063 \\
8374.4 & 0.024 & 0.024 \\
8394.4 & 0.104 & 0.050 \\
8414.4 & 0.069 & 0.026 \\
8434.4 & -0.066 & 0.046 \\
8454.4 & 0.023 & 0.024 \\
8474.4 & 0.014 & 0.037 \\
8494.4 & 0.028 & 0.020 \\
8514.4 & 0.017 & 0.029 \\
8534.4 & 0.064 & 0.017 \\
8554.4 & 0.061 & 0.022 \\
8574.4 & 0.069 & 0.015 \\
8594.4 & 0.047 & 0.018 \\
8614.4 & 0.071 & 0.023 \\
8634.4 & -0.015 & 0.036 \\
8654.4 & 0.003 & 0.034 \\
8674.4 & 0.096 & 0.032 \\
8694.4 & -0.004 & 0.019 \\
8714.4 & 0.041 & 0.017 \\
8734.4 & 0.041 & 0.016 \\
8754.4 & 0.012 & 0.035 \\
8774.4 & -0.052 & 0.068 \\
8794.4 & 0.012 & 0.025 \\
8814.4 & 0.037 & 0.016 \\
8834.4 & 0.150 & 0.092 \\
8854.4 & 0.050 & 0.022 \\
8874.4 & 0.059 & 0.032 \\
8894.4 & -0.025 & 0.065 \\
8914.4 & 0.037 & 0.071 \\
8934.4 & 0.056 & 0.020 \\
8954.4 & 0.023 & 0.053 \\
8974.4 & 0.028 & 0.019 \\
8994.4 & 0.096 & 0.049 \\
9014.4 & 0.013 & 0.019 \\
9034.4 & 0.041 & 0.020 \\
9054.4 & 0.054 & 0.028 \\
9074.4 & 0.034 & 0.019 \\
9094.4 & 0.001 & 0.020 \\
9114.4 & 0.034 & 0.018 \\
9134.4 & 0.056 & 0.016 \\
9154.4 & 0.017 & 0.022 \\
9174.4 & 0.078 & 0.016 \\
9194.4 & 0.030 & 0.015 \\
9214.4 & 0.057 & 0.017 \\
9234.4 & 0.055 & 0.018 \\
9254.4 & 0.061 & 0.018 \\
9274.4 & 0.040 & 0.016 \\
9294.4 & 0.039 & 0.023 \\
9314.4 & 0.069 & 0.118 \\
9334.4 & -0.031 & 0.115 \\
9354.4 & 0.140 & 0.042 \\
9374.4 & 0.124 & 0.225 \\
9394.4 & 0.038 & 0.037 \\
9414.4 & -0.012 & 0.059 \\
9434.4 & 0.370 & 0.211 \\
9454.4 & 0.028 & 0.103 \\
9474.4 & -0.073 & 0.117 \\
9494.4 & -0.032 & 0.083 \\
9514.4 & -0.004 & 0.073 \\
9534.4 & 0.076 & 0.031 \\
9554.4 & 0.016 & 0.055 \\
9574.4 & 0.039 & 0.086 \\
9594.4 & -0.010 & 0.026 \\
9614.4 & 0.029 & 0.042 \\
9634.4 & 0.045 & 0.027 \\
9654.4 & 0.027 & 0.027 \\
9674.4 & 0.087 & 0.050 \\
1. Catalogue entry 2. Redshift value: 0.299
